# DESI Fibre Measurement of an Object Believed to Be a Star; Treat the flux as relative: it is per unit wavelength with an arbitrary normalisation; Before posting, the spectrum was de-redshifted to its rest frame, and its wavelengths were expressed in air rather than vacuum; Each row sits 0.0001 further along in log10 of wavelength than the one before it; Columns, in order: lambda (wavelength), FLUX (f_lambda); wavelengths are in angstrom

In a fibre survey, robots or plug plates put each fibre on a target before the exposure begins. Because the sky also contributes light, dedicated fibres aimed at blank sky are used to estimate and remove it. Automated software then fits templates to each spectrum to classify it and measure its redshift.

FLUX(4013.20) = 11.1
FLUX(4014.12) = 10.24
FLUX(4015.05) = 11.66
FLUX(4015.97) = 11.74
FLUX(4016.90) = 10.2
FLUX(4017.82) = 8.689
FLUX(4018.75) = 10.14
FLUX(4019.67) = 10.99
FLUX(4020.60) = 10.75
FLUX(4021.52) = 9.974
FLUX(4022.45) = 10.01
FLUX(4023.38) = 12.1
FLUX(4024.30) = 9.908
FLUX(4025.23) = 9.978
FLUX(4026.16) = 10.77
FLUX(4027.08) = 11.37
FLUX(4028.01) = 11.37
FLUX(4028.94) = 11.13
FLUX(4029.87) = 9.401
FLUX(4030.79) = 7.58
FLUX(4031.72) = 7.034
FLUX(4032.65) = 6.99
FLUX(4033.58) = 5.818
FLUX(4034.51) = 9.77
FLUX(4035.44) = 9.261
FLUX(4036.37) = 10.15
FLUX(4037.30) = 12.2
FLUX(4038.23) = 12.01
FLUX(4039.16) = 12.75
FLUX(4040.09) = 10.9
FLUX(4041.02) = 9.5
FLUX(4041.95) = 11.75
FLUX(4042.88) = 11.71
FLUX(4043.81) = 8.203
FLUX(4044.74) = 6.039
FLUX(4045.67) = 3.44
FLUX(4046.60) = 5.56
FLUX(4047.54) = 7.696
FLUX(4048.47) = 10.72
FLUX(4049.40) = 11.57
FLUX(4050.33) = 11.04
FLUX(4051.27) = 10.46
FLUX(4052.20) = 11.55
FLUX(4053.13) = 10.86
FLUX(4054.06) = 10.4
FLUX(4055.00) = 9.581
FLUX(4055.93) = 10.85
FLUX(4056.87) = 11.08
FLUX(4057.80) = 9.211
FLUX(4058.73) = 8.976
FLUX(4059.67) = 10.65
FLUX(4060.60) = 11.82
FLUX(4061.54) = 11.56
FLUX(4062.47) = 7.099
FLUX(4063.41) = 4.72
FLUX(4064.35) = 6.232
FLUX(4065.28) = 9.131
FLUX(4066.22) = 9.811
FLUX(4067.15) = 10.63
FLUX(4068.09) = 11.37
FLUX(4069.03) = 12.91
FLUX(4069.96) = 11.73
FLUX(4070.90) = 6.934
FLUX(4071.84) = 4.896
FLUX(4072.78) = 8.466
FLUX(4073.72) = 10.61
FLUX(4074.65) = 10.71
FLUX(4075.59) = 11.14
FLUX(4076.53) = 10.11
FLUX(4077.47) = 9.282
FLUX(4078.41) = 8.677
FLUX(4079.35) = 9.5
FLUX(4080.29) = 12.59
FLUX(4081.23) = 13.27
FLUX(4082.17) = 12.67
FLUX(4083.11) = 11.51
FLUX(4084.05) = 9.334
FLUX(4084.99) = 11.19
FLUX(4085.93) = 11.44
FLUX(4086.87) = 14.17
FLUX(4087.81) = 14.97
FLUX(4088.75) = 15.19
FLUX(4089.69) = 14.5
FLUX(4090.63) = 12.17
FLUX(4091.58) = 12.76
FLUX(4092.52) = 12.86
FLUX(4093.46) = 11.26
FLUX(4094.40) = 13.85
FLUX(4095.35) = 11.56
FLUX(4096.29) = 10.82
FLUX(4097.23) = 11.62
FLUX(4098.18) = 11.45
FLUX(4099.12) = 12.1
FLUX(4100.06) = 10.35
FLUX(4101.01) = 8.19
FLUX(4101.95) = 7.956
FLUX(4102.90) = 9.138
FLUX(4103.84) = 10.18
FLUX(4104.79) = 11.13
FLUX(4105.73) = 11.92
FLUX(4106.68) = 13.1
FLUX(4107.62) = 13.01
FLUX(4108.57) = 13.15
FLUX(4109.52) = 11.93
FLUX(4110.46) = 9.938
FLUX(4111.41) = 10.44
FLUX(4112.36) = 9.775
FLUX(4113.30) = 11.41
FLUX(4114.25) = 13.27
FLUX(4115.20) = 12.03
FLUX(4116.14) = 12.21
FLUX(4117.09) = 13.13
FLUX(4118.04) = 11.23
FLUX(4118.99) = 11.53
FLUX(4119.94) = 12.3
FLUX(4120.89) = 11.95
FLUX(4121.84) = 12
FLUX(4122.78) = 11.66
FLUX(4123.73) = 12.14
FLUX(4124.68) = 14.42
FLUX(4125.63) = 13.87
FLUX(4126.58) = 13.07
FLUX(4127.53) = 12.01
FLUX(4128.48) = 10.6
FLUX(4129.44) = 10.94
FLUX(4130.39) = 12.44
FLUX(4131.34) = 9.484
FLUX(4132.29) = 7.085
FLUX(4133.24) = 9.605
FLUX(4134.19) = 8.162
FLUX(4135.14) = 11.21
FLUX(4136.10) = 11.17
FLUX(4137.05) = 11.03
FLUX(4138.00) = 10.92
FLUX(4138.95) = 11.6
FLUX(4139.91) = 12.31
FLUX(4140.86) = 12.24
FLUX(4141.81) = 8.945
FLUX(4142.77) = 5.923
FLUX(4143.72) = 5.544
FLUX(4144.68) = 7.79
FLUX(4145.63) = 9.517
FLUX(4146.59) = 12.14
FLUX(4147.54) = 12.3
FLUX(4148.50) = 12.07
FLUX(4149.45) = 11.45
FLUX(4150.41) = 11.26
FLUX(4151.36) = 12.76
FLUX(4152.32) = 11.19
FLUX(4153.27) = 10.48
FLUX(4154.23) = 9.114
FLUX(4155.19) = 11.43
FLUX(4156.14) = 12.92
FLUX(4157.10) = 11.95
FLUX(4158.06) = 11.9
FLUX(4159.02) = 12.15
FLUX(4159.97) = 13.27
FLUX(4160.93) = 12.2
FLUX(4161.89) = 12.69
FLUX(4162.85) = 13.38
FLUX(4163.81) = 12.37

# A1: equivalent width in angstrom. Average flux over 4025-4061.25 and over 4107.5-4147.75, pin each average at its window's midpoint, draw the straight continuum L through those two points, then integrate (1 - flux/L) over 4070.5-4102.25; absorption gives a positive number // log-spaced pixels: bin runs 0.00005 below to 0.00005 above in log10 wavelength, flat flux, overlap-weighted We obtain -2.1 angstrom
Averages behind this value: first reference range 9.78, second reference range 11.1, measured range 11.1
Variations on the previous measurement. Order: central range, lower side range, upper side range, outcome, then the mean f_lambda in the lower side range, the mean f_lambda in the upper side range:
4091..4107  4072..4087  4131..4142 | -0.9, 10.7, 10.4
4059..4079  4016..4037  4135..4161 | 1.4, 9.76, 10.9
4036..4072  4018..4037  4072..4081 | 0.6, 9.73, 10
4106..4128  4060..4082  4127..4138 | -4.2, 9.75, 10.4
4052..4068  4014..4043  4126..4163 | 1.1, 10.2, 10.9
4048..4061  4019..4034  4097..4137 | -0.5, 9.72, 11.3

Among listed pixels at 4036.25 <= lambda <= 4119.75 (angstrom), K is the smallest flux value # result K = 3.44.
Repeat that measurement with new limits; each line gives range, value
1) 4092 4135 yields 7.085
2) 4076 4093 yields 8.677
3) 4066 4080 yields 4.896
